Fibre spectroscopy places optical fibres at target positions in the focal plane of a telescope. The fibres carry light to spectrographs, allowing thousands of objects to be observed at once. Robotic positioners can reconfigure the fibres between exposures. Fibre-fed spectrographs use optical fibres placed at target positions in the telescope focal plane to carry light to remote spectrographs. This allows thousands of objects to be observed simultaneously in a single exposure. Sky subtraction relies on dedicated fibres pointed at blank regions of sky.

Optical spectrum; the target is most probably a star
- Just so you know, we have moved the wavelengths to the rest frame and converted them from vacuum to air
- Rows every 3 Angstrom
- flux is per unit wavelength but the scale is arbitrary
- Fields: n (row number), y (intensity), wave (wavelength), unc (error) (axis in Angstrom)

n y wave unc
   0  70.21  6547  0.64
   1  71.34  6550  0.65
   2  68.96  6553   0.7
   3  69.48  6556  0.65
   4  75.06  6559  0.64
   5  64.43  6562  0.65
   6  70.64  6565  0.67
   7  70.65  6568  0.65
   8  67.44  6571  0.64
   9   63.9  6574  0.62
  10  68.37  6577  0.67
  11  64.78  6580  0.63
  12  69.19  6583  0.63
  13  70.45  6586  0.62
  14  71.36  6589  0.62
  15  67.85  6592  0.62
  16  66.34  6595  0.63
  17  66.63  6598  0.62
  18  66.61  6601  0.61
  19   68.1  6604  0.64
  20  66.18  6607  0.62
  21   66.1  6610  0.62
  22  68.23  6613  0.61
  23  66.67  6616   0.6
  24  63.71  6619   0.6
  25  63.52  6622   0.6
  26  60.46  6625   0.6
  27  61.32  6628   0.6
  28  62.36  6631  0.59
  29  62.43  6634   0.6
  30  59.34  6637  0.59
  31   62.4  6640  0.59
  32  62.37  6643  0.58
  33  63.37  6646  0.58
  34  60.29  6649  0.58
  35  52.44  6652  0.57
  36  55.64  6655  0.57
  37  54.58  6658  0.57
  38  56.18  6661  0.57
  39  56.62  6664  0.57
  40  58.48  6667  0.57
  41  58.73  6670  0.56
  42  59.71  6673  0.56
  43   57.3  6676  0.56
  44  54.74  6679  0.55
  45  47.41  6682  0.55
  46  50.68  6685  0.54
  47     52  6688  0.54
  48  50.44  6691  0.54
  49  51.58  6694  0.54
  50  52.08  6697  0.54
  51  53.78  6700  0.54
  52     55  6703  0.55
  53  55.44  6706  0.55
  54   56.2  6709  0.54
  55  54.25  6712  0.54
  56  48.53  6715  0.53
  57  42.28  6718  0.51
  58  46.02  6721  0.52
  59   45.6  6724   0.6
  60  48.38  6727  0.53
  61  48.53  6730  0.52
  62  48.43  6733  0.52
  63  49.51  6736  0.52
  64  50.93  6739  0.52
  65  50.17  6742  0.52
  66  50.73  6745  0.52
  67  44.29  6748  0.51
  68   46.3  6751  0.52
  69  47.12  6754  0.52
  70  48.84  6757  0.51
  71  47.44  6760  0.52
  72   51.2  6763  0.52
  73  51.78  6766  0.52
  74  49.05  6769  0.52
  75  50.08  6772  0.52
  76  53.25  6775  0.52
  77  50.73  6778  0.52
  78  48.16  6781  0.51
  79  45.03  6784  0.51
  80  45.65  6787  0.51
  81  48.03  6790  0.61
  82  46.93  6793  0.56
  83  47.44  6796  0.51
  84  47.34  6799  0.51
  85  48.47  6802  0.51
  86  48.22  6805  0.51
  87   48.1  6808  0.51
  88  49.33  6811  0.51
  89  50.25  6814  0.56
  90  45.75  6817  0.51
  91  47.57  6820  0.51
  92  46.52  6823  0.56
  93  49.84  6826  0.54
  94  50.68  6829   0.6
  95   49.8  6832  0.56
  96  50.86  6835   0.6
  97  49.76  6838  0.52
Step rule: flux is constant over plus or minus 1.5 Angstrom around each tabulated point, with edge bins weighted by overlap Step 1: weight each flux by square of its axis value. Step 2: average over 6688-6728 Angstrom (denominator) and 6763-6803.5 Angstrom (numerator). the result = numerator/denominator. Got 1.0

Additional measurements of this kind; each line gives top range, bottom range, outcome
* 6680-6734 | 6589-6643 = 0.80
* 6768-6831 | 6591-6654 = 0.80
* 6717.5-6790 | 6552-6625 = 0.75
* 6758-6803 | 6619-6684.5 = 0.86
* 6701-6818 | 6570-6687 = 0.82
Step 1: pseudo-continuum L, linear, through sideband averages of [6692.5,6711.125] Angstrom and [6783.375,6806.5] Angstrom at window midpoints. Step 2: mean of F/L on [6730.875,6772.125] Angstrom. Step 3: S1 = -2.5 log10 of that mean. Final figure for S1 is 0.03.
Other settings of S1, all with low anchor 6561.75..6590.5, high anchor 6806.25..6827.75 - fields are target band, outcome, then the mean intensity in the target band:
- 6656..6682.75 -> 0.08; 56.2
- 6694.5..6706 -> 0.08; 53.7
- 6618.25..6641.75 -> 0.03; 61.9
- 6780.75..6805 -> 0.07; 47.1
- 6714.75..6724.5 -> 0.24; 45.2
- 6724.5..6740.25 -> 0.13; 48.9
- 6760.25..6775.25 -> 0.04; 50.6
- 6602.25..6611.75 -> -0.02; 66.8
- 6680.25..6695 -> 0.17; 50.5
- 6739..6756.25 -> 0.13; 48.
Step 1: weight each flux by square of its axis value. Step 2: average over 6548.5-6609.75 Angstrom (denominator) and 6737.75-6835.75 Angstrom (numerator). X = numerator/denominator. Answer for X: 0.8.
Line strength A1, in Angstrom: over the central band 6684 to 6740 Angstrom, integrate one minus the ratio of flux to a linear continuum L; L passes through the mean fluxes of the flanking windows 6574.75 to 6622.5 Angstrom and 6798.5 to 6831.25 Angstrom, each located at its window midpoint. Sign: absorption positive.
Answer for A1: 6.69 Angstrom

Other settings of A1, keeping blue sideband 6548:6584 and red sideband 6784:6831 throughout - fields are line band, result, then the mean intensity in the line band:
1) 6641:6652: 0.2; 60.7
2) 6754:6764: 0.6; 48.8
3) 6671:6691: 1.8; 53.5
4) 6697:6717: 1.1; 53.4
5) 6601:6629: -0.2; 65.1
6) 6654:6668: 1.0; 56.2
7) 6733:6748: 1.2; 49.5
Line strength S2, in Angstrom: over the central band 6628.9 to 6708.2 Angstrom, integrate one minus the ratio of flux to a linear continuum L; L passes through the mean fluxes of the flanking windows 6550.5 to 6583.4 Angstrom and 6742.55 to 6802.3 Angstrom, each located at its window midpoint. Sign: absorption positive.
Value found 3.0 Angstrom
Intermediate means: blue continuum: 68.5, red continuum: 48.4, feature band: 56.4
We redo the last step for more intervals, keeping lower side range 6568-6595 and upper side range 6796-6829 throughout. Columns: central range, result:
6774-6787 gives 0.6 Angstrom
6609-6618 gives -0.2 Angstrom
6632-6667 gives 1.9 Angstrom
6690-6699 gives 1.0 Angstrom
